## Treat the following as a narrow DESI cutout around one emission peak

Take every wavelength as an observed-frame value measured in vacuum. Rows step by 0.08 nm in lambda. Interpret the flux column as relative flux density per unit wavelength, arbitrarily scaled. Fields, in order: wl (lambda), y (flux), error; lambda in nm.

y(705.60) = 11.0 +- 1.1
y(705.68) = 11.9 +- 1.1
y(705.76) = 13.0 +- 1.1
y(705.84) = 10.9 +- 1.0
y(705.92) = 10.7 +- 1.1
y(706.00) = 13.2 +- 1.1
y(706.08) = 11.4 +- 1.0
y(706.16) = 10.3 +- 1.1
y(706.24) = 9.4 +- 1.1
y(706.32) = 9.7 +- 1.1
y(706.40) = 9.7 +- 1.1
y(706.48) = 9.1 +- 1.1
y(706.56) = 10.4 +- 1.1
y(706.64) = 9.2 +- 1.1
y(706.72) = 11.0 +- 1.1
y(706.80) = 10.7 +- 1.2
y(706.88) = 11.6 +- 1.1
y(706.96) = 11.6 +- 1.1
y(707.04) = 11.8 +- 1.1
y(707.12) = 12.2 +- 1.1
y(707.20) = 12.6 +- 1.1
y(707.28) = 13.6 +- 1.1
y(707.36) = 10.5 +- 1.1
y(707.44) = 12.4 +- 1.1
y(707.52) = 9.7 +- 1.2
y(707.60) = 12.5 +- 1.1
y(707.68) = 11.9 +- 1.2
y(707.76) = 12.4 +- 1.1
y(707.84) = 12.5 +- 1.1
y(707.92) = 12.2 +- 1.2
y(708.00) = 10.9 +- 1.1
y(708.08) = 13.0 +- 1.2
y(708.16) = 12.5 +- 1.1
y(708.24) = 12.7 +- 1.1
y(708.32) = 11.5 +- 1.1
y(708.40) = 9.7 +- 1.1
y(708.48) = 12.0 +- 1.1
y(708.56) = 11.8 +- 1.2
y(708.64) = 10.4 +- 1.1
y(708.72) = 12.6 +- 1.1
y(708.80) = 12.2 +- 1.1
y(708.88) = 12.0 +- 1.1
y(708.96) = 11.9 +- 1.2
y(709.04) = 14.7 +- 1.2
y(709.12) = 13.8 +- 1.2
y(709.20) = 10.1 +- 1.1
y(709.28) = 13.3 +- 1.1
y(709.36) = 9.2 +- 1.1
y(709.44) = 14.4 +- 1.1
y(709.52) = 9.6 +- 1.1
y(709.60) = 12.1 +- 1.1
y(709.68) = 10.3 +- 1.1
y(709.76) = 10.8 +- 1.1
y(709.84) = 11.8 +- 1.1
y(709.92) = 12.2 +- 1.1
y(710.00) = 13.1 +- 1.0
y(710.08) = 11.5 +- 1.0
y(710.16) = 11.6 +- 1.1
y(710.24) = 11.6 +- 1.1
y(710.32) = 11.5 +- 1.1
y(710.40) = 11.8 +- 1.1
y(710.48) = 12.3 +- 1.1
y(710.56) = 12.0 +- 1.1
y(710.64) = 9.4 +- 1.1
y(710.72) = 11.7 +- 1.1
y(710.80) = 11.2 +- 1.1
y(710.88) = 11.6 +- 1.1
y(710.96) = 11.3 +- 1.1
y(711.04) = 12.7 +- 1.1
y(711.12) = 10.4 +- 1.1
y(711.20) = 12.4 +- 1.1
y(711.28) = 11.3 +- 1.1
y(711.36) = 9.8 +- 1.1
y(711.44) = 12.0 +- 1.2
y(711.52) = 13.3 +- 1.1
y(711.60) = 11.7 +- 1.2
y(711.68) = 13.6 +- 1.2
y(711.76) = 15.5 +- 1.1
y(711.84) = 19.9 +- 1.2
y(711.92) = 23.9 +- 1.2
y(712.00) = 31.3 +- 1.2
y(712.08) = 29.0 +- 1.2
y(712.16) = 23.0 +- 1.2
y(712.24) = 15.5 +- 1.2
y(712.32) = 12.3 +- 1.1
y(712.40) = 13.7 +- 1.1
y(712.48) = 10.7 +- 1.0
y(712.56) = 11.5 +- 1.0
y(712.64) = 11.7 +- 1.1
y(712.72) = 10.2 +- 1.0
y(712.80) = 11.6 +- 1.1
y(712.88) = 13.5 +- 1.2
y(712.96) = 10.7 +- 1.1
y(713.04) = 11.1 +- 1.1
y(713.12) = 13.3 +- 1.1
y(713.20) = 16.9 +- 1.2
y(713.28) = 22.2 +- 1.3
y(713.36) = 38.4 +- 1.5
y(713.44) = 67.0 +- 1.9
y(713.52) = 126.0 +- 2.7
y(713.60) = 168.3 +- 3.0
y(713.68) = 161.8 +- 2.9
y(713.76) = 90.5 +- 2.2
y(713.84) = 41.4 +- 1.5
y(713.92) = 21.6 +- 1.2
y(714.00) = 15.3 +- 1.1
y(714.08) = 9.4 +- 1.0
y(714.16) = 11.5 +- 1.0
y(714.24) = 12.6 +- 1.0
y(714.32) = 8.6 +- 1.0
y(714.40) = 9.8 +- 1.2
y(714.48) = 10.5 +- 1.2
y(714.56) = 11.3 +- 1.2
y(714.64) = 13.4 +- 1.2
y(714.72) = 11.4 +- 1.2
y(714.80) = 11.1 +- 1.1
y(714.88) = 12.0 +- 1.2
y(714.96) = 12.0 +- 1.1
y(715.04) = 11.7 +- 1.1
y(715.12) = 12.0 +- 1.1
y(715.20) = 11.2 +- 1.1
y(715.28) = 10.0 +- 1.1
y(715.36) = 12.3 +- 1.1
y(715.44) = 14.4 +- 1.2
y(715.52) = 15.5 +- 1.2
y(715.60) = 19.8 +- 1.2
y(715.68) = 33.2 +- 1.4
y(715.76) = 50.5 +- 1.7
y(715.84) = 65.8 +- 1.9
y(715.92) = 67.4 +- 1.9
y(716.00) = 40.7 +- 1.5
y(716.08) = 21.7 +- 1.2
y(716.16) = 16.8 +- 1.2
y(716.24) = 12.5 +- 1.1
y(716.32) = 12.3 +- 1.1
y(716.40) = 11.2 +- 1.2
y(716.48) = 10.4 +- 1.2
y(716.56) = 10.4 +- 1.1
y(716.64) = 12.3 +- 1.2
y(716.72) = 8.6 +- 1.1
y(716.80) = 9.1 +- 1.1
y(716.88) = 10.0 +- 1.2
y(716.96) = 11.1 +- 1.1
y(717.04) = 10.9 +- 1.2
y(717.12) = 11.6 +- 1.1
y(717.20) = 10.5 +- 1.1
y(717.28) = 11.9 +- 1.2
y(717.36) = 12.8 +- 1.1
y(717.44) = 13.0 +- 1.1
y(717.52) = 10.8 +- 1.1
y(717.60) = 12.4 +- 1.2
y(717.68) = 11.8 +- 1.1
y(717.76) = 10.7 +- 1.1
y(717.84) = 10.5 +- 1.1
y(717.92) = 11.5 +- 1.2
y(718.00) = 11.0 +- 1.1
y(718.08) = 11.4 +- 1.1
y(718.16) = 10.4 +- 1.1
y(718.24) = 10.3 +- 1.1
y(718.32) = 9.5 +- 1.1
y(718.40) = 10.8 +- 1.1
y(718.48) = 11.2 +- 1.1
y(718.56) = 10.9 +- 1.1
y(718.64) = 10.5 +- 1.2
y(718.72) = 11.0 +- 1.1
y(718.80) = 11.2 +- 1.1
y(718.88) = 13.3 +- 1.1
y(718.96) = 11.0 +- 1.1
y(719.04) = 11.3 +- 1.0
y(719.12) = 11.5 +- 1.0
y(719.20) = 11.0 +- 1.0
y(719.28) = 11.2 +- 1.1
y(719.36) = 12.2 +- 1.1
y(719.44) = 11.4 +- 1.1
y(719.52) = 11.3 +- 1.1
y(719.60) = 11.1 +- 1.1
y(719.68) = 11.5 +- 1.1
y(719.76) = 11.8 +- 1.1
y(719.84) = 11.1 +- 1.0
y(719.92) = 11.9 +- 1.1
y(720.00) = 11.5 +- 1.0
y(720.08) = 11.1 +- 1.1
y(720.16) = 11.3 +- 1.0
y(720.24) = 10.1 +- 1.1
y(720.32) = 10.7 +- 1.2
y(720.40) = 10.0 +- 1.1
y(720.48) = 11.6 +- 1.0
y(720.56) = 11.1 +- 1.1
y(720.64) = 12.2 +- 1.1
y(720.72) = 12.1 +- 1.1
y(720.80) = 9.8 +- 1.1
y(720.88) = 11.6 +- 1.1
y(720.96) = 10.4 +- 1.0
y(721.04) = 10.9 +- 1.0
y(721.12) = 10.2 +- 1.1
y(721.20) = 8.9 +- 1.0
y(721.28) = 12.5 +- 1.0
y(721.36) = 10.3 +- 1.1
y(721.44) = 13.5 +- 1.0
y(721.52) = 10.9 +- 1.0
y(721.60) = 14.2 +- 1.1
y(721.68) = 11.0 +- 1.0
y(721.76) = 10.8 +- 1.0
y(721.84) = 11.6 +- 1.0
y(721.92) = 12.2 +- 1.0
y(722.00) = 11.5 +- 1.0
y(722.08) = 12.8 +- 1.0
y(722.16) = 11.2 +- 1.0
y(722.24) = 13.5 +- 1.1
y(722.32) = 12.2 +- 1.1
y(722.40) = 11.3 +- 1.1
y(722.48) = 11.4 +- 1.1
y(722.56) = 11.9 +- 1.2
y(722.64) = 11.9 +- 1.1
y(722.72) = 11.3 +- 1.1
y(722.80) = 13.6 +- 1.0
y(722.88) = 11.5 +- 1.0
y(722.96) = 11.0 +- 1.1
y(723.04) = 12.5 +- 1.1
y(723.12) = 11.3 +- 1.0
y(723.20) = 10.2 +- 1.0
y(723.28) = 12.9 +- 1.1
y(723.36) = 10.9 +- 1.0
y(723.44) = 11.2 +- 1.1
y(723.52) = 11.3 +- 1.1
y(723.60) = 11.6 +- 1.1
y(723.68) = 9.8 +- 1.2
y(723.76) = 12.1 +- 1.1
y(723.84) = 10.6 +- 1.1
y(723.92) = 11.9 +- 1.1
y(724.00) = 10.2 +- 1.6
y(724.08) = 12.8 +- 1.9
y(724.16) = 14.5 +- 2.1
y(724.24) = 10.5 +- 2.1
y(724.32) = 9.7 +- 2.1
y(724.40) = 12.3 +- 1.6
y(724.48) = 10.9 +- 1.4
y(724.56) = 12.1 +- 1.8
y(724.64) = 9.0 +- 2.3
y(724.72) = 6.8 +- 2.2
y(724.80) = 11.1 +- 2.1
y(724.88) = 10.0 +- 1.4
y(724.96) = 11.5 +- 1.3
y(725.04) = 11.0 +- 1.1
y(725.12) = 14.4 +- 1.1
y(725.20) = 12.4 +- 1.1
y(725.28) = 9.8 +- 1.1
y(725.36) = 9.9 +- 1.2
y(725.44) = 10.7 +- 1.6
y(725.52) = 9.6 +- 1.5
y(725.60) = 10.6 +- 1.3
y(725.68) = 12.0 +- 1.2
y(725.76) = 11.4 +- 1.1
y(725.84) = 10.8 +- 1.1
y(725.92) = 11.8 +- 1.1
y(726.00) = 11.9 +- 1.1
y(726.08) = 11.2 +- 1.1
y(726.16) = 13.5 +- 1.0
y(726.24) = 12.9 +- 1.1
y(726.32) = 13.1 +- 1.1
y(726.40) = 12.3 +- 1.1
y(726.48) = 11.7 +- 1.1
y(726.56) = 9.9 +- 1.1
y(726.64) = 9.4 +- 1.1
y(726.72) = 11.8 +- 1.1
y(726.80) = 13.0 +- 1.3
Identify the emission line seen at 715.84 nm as [N II]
